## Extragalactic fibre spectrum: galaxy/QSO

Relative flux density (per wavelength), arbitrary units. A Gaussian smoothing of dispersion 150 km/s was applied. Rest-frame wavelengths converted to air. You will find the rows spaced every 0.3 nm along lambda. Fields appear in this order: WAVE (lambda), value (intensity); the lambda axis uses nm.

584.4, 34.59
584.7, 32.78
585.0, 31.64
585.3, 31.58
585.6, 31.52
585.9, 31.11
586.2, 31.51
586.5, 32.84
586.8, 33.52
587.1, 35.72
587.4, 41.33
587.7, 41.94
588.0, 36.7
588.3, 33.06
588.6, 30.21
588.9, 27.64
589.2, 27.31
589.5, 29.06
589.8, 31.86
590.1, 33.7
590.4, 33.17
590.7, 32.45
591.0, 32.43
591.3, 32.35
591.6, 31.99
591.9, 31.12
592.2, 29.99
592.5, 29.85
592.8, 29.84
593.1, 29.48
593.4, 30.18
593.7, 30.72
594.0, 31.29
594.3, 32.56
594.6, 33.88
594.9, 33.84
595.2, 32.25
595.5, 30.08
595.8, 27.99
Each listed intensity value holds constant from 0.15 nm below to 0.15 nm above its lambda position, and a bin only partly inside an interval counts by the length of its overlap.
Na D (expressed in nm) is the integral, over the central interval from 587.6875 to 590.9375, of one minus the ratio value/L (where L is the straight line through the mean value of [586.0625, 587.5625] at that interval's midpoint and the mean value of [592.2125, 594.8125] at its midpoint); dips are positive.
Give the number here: 0.14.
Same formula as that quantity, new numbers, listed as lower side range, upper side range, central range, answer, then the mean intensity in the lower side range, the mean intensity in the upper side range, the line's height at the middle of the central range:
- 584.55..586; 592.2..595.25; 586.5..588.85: -0.29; 31.7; 31.3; 31.6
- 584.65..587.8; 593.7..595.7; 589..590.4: 0.11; 34.1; 32.1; 33.2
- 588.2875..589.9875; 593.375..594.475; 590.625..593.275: -0.03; 29.7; 31.4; 30.7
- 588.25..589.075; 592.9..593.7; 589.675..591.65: -0.18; 29.9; 30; 29.9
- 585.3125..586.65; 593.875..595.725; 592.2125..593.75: 0.10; 31.7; 32.2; 32.1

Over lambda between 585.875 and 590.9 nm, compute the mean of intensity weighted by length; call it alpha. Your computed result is 33.2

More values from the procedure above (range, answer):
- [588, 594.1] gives 31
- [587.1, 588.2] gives 39.1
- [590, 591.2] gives 32.9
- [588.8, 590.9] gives 30.9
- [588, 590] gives 30.5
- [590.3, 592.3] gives 31.9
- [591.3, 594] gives 30.6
